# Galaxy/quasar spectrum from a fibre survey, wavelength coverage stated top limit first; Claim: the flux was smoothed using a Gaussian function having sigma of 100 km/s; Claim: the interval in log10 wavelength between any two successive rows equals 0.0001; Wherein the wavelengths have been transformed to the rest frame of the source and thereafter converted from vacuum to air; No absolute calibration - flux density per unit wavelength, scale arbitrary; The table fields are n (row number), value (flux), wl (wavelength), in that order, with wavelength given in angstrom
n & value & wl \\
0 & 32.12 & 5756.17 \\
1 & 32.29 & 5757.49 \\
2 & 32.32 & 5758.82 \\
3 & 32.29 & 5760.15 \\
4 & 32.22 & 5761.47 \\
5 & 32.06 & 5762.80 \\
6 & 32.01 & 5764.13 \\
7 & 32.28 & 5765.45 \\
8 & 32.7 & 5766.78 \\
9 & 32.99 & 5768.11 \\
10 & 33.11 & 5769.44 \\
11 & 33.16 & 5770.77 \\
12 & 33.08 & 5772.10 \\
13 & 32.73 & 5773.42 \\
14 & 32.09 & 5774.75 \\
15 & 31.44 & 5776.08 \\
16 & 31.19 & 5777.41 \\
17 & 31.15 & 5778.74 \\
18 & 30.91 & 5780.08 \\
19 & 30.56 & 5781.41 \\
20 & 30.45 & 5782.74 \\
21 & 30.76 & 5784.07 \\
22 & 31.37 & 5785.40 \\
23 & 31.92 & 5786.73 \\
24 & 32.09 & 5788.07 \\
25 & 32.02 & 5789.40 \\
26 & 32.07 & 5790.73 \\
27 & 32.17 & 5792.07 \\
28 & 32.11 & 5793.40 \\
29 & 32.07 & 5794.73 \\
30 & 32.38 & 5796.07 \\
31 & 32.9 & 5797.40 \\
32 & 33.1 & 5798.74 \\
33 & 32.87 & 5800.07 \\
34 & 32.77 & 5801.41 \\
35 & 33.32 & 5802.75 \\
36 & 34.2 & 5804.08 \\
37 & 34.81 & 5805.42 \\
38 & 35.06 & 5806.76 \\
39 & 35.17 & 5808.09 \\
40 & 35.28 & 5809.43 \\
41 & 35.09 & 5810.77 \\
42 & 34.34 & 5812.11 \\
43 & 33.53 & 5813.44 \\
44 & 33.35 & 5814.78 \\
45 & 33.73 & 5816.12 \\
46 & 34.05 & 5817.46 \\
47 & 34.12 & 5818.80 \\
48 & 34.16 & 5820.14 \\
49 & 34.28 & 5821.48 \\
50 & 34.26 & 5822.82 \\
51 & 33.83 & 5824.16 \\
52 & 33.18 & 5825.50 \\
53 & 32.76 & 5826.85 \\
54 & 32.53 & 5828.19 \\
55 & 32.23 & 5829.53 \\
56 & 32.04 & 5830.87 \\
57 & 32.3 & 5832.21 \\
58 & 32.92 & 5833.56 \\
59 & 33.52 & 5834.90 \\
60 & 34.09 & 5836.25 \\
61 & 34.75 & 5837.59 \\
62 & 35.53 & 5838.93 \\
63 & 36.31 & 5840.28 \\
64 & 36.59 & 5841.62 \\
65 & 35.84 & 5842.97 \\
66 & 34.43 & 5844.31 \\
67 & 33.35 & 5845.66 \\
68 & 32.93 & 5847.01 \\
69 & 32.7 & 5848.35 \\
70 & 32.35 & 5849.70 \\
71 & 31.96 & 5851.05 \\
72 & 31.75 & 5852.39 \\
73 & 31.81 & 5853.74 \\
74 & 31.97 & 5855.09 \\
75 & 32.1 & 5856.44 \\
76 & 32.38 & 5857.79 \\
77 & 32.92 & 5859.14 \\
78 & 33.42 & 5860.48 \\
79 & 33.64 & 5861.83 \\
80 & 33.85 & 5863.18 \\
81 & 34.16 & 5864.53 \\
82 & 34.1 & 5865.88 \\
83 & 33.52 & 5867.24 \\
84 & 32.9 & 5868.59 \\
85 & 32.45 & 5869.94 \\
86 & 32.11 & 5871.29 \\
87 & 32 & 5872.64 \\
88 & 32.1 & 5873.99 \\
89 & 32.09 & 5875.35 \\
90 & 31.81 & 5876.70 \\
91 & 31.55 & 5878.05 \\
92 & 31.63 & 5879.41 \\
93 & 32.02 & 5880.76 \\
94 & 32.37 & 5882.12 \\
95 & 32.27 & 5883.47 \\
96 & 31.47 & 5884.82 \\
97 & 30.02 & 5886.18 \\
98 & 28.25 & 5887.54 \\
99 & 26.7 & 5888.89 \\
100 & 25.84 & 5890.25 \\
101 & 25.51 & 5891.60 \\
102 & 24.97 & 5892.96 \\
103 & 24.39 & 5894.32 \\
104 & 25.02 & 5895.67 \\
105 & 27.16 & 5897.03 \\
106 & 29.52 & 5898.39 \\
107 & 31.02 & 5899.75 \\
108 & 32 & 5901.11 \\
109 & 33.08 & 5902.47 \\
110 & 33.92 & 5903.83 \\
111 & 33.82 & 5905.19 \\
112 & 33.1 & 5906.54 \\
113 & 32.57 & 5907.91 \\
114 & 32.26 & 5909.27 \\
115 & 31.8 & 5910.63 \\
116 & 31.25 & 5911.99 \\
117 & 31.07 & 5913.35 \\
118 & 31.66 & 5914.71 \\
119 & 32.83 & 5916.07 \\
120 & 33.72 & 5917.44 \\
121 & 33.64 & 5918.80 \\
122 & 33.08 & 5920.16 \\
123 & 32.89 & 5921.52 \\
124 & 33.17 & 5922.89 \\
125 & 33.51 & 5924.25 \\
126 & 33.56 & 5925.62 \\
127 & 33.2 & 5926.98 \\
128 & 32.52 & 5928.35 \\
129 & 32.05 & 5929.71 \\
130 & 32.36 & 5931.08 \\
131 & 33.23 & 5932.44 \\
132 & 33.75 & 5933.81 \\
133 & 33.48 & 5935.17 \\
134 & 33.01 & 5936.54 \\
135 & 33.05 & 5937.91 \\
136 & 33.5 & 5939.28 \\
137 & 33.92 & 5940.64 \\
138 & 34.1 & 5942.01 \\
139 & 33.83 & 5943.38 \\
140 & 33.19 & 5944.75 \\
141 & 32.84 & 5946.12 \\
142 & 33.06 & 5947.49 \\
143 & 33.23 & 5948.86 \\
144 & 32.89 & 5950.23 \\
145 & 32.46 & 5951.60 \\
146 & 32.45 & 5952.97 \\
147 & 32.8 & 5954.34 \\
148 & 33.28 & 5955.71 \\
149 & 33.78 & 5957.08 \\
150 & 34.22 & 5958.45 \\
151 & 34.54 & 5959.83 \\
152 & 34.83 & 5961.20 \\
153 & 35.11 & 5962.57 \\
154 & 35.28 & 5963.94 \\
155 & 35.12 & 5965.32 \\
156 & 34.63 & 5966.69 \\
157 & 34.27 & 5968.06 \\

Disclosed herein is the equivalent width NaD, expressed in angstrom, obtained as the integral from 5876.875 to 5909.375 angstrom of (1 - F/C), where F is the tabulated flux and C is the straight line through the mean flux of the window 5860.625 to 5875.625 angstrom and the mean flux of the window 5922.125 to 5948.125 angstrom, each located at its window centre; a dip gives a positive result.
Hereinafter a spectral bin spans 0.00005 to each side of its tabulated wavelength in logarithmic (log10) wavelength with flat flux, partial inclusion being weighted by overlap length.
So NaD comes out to 3.0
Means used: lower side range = 33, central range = 30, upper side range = 33.2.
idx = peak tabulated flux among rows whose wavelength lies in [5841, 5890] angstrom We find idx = 36.59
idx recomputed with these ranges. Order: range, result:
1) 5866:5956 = 34.1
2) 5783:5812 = 35.28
